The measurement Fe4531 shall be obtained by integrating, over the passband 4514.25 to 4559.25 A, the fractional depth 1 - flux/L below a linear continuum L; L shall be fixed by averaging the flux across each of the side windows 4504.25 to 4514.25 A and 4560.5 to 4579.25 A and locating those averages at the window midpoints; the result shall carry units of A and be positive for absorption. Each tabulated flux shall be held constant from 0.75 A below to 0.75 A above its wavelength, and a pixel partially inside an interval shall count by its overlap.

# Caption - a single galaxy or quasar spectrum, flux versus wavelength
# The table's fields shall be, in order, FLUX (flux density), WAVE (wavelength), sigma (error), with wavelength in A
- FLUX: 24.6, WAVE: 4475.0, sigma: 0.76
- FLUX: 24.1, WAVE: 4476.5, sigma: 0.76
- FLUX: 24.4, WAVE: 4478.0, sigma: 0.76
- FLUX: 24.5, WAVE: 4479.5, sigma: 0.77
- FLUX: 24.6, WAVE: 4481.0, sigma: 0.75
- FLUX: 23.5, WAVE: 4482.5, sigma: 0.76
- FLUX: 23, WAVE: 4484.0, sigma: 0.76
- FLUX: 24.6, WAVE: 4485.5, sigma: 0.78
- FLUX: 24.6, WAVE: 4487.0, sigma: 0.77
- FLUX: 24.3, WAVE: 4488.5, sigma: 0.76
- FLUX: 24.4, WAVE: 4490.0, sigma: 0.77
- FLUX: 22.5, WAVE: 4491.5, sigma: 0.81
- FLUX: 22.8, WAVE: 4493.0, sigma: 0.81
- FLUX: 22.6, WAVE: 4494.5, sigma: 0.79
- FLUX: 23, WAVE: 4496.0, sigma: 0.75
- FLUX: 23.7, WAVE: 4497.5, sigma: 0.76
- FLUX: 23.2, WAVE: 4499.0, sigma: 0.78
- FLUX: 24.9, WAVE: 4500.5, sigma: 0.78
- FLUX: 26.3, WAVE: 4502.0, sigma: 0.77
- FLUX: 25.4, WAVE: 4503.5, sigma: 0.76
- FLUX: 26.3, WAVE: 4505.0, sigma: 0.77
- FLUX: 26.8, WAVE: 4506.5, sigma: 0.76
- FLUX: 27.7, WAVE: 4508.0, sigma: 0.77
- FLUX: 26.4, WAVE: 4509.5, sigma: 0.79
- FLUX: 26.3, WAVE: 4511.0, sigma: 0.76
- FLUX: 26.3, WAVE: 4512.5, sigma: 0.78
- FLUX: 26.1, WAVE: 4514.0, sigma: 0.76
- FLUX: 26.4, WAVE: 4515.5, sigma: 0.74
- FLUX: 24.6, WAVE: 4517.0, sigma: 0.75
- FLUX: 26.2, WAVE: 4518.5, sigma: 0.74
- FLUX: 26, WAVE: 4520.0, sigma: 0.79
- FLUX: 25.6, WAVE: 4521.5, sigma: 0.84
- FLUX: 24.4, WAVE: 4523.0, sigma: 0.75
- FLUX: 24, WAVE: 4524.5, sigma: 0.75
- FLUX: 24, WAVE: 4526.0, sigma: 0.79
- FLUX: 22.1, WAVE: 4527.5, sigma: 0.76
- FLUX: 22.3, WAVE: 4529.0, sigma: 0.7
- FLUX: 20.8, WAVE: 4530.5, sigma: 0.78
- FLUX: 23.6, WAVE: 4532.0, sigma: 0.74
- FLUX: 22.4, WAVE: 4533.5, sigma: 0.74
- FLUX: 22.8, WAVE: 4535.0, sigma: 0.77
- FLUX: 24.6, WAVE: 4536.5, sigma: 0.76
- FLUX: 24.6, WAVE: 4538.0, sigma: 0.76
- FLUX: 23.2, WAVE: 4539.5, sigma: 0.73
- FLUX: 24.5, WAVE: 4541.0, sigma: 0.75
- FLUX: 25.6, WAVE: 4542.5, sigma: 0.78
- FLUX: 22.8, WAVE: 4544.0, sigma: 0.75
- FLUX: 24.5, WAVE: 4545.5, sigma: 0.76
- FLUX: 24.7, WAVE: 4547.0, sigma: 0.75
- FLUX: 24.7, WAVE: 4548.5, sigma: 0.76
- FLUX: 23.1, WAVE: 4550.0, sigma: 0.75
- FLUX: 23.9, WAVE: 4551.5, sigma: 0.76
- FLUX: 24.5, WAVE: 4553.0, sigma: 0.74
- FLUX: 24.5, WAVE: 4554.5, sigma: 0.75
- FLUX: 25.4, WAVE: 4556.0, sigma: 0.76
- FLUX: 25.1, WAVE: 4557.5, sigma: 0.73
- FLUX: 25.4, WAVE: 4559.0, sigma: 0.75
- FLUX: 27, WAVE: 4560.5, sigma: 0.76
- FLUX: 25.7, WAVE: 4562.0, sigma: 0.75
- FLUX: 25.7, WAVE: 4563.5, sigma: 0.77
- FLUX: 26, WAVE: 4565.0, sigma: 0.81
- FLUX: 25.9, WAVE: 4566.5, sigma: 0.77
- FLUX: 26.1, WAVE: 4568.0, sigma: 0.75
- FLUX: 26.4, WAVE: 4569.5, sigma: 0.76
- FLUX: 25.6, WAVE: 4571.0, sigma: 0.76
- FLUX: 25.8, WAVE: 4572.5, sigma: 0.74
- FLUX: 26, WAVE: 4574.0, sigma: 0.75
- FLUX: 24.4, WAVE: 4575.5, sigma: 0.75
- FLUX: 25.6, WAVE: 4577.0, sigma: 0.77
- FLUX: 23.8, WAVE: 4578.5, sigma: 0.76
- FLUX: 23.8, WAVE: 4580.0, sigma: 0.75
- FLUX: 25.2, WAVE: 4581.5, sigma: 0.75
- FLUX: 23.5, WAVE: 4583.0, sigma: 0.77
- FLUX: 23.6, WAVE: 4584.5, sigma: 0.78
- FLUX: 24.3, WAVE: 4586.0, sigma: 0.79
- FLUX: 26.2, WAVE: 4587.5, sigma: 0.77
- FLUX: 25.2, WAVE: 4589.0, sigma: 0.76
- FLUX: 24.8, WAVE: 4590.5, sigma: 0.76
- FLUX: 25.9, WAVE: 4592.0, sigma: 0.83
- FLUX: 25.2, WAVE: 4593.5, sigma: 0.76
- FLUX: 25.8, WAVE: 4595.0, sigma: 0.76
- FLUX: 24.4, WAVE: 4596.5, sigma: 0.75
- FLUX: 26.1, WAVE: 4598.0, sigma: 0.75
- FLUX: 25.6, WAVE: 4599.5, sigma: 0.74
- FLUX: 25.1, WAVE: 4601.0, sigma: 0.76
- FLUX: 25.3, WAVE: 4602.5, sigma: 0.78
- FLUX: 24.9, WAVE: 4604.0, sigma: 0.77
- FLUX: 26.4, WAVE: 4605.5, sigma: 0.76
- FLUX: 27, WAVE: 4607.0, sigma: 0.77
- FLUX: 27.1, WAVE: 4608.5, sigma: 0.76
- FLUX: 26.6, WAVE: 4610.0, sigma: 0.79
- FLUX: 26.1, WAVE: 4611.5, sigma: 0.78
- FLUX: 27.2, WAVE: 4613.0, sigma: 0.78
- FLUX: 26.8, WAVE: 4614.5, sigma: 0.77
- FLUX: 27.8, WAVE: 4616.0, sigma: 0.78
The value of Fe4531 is 3.3 A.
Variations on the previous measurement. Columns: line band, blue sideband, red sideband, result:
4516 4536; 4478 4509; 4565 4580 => 0.9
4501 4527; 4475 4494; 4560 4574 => -1.1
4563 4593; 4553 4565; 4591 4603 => 0.3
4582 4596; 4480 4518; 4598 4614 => 0.5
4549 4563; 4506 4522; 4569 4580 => 0.3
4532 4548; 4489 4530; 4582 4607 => 0.6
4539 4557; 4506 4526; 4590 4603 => 0.9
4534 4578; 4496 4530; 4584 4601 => 0.4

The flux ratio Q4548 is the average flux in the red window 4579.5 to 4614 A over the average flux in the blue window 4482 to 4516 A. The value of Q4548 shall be 1.0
